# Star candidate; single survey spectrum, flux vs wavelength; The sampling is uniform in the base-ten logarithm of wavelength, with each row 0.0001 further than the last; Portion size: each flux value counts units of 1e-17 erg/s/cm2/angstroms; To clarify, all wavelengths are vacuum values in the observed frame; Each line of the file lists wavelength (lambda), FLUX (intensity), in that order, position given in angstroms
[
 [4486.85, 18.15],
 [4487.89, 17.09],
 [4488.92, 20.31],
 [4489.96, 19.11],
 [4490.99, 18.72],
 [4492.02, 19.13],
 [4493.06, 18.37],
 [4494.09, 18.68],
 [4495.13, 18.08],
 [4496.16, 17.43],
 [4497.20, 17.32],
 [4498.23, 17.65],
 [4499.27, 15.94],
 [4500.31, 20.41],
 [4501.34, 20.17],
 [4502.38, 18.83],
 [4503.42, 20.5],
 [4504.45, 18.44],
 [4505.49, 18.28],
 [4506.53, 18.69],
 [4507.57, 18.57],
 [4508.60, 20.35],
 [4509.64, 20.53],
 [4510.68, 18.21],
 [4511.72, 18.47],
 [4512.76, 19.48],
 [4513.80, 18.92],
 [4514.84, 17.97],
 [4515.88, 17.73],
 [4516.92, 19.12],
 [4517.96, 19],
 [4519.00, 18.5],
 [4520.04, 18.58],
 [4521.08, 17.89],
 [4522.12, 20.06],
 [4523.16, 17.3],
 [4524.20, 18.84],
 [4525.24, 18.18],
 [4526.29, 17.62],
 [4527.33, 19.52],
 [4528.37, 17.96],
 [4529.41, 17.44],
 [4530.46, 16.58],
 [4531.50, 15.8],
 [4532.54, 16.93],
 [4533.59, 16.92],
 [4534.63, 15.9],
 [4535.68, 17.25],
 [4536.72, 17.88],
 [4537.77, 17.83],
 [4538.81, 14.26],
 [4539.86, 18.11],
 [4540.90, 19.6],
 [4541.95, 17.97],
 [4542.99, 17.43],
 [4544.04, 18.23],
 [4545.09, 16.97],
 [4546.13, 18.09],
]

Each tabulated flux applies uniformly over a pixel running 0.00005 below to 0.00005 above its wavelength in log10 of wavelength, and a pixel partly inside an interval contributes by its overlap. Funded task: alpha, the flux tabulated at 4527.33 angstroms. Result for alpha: 19.52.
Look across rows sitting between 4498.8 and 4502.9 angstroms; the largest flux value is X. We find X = 20.41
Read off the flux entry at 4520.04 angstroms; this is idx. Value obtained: 18.58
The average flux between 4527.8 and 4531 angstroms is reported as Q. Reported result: 17.4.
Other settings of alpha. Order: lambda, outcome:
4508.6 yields 20.35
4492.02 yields 19.13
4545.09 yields 16.97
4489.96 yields 19.11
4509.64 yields 20.53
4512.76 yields 19.48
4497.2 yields 17.32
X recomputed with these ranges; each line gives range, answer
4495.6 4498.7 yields 17.65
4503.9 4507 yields 18.69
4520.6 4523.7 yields 20.06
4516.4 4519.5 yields 19.12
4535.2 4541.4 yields 19.6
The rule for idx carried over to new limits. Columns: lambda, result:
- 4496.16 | 17.43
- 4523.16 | 17.3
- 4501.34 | 20.17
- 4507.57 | 18.57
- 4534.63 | 15.9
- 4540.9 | 19.6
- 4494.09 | 18.68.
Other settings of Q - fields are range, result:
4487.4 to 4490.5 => 18.9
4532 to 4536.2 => 16.7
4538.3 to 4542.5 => 17.5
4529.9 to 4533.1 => 16.4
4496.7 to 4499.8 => 17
